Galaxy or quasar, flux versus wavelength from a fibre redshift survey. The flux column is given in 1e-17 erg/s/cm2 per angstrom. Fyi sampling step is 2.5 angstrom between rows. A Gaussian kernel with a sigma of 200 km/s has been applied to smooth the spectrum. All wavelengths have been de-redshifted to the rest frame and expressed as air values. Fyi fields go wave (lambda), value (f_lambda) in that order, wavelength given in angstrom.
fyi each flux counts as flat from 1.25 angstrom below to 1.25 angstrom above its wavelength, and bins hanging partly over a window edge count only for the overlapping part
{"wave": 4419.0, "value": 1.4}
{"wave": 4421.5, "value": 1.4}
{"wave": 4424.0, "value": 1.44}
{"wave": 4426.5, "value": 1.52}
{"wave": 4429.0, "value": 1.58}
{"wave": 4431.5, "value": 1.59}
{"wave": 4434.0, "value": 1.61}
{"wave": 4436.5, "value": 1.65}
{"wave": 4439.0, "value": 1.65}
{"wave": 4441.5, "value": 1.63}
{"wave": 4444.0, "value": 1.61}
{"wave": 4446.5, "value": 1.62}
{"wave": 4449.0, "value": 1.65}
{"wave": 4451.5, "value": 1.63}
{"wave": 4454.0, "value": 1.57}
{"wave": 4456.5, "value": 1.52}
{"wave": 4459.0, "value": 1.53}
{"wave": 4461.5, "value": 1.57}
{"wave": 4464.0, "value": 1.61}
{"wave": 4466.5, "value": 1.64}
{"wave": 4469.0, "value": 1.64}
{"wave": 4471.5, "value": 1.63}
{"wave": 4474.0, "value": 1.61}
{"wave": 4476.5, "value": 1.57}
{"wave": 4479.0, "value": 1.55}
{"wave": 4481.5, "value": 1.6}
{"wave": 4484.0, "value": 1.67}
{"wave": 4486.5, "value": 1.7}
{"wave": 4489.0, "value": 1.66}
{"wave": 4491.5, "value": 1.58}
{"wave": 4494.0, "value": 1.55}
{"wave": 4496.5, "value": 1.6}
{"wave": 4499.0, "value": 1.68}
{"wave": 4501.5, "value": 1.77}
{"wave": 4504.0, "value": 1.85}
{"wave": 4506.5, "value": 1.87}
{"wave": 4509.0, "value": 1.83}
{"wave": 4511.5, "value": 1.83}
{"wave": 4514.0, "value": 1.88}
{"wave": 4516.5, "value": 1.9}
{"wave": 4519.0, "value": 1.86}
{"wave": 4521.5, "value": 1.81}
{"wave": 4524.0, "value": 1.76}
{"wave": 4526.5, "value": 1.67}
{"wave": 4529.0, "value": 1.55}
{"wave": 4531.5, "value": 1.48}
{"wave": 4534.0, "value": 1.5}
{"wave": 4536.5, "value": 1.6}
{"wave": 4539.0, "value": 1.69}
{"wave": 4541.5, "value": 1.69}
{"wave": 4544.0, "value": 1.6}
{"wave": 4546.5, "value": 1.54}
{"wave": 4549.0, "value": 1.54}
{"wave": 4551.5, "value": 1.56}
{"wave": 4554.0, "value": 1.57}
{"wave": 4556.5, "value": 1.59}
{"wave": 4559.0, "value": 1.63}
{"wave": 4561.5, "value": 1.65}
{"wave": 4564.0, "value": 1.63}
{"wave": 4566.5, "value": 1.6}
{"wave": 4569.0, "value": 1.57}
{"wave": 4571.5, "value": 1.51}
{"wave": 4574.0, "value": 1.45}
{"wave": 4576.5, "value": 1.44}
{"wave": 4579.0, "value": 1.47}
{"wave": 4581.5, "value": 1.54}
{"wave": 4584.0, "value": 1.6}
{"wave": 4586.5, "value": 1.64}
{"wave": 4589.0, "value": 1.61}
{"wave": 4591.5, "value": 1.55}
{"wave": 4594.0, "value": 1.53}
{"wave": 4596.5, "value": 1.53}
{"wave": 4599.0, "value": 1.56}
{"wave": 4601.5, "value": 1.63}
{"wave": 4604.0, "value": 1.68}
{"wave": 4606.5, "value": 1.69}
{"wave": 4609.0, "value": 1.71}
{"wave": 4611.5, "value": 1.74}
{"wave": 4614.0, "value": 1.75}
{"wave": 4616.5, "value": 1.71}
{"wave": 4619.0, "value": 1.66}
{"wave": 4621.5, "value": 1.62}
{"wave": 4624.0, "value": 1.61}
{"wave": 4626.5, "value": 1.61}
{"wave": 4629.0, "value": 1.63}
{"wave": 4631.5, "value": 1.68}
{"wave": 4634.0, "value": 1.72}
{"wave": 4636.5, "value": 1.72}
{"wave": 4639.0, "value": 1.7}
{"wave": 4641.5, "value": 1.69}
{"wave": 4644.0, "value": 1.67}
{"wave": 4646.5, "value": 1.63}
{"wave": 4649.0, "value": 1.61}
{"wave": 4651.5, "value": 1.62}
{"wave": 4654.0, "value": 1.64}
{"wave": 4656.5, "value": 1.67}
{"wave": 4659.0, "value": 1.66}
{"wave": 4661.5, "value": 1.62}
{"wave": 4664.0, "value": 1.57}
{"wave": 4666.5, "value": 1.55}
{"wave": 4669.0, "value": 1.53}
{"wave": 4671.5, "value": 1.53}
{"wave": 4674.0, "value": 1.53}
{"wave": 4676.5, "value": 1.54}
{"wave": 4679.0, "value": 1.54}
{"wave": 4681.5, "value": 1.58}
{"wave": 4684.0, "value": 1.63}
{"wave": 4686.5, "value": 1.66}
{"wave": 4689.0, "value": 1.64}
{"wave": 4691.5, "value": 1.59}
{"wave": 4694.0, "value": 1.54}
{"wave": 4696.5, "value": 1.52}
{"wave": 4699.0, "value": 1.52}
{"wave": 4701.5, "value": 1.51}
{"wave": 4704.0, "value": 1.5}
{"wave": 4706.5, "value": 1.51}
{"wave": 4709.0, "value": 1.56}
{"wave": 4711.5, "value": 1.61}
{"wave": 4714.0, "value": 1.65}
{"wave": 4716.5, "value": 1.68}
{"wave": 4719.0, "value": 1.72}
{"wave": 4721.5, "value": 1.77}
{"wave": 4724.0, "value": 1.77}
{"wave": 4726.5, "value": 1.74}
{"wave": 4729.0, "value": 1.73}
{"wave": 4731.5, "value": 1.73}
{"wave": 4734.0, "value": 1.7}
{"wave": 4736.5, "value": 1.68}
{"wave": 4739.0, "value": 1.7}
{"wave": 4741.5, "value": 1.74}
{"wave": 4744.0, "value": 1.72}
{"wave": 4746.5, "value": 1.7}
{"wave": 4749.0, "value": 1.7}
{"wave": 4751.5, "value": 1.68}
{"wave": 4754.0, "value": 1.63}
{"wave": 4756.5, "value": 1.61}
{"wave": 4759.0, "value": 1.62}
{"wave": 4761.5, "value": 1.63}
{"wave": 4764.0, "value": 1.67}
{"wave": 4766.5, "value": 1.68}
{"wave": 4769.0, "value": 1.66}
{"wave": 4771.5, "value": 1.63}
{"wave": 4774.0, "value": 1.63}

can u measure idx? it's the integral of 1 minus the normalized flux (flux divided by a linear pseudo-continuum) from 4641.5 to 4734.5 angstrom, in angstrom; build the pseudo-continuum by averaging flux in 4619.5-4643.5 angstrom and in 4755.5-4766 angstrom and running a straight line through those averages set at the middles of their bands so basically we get 2.05 angstrom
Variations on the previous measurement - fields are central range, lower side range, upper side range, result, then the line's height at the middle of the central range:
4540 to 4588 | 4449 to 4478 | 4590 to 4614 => 1.50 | 1.62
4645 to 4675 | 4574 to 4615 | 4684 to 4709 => -0.47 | 1.57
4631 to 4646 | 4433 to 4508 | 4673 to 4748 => -0.55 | 1.63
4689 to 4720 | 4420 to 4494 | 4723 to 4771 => 1.79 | 1.67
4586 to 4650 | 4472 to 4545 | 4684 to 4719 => -0.86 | 1.63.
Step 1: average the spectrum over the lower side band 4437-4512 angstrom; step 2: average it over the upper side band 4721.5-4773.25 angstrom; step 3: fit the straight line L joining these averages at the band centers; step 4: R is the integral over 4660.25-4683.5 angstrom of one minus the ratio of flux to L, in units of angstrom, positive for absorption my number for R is 1.65 angstrom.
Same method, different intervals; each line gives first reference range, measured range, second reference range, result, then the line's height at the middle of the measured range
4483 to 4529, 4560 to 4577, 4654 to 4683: 1.3 angstrom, 1.68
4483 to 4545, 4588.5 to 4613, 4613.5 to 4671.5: 0.6 angstrom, 1.66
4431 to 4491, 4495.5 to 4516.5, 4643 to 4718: -2.5 angstrom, 1.61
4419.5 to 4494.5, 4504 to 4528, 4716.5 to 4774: -3.1 angstrom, 1.61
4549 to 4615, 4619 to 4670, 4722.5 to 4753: 0.1 angstrom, 1.64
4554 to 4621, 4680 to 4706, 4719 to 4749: 1.9 angstrom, 1.69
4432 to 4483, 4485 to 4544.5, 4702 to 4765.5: -3.2 angstrom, 1.62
